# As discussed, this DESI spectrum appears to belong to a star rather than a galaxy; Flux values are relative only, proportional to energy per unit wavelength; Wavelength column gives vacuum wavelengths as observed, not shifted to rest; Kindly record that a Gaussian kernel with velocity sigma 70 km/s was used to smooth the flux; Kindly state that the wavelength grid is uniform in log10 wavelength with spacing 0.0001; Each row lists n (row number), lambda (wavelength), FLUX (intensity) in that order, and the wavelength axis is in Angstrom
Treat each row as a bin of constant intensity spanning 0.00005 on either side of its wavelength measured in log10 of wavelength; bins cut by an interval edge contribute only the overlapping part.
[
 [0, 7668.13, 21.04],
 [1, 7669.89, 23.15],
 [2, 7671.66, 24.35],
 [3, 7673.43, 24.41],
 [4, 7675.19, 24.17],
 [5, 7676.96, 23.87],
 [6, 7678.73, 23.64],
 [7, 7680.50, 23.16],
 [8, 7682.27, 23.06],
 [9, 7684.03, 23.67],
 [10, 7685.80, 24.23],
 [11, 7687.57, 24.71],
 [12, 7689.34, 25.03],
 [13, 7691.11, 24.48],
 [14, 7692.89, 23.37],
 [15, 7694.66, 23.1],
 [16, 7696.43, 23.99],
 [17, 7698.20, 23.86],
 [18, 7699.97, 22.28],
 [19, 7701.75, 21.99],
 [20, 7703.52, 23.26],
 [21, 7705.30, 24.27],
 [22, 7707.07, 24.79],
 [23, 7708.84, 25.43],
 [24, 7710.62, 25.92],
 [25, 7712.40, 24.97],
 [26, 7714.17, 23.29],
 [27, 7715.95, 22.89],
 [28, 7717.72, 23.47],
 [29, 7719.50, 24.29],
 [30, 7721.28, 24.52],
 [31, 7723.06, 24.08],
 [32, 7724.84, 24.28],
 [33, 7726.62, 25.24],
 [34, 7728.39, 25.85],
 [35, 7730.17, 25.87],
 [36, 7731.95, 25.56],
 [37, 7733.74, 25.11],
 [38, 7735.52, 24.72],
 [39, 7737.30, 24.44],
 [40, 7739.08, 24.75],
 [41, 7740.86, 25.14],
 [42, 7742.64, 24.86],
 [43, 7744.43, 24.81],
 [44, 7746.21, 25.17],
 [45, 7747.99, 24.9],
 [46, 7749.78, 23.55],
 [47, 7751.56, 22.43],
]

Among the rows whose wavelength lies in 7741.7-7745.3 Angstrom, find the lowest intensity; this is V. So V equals 24.81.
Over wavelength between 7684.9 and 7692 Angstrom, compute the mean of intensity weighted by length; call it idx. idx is 24.6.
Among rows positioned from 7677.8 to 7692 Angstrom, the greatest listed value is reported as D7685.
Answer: 25.03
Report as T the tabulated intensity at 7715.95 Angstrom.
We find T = 22.89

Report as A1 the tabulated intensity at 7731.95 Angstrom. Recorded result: 25.56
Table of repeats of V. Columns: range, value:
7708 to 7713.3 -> 24.97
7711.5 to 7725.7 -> 22.89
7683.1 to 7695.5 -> 23.1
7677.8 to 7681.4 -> 23.16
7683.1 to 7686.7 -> 23.67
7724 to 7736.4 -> 24.28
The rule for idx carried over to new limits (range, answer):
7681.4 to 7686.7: 23.7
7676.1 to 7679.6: 23.7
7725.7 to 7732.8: 25.7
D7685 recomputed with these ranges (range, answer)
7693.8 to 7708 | 24.79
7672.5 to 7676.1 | 24.41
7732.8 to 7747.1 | 25.17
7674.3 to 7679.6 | 24.17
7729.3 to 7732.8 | 25.87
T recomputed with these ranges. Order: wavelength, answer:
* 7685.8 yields 24.23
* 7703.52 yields 23.26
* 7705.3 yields 24.27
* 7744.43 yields 24.81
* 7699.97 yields 22.28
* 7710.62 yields 25.92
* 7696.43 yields 23.99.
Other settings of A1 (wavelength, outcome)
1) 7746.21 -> 25.17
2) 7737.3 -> 24.44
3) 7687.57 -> 24.71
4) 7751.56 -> 22.43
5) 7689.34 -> 25.03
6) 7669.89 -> 23.15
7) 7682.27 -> 23.06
